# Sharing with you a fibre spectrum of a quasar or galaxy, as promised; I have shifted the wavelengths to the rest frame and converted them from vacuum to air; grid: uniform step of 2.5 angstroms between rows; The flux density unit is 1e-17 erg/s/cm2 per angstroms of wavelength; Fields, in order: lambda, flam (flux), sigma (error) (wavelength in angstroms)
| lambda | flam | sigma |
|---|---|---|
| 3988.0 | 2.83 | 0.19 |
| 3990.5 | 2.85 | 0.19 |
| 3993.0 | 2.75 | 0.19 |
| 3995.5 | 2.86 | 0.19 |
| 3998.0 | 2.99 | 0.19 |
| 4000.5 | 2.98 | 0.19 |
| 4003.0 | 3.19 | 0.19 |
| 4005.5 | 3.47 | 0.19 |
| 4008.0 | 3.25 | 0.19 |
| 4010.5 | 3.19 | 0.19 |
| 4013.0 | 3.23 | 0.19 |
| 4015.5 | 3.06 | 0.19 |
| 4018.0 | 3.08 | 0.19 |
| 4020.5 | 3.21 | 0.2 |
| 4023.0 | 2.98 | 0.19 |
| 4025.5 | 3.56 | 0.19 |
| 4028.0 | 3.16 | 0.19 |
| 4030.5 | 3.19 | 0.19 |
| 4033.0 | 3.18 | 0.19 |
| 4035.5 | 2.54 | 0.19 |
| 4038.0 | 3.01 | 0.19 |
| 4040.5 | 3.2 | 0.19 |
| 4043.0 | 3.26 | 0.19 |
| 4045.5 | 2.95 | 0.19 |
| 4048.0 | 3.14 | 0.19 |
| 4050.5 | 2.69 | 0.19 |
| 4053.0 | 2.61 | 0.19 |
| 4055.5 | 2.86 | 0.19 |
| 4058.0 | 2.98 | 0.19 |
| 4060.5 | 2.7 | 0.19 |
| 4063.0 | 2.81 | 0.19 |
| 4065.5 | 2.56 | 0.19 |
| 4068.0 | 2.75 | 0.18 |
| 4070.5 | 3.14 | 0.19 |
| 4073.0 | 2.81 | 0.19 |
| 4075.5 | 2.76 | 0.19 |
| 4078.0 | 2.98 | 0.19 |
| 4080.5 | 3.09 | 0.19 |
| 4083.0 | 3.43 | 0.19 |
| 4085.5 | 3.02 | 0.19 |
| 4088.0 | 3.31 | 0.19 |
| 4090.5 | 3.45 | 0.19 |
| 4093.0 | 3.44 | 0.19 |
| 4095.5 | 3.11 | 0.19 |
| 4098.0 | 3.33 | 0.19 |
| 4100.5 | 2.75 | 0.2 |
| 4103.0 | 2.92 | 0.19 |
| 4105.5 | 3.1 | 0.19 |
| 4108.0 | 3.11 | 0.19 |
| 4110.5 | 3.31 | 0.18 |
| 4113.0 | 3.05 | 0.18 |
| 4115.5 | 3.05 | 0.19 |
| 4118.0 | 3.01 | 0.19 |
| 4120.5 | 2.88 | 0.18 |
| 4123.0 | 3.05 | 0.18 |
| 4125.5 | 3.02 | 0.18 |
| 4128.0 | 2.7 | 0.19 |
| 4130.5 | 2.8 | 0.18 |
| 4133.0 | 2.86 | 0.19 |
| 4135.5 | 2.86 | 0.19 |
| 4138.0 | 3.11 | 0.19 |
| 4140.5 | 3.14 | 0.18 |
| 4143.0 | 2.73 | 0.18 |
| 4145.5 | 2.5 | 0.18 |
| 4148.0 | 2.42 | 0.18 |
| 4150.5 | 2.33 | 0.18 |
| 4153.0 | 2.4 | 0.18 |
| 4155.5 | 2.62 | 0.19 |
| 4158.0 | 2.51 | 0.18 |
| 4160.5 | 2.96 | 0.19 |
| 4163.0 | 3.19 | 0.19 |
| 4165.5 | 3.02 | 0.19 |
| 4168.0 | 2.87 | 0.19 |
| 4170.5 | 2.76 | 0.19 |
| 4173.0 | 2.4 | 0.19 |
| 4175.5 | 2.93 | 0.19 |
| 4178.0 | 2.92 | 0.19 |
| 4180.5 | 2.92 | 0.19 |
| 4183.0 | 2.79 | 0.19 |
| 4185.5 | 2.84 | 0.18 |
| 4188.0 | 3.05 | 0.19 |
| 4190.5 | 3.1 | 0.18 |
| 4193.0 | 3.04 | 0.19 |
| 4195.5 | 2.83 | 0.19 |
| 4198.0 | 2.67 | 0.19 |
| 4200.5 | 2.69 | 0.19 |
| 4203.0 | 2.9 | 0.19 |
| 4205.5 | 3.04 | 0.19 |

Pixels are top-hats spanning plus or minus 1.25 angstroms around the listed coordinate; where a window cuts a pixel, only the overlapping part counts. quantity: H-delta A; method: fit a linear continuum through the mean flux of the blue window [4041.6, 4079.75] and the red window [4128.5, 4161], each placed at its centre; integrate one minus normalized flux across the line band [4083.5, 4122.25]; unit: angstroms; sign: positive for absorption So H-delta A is -4.7 angstroms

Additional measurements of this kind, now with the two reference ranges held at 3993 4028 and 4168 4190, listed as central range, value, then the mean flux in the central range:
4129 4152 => 1.29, 2.75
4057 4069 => 1.15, 2.76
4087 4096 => -1.05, 3.35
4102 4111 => -0.39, 3.1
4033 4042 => 0.38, 2.96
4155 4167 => -0.02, 2.88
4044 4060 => 1.04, 2.87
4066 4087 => 0.26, 2.99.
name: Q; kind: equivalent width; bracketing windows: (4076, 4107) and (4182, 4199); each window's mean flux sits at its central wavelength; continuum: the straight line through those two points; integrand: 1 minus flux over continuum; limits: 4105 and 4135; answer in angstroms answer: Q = 0.9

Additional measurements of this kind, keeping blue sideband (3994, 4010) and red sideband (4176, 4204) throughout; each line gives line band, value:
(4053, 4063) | 0.78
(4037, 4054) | 0.45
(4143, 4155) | 1.96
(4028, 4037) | 0.25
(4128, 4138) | 0.34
